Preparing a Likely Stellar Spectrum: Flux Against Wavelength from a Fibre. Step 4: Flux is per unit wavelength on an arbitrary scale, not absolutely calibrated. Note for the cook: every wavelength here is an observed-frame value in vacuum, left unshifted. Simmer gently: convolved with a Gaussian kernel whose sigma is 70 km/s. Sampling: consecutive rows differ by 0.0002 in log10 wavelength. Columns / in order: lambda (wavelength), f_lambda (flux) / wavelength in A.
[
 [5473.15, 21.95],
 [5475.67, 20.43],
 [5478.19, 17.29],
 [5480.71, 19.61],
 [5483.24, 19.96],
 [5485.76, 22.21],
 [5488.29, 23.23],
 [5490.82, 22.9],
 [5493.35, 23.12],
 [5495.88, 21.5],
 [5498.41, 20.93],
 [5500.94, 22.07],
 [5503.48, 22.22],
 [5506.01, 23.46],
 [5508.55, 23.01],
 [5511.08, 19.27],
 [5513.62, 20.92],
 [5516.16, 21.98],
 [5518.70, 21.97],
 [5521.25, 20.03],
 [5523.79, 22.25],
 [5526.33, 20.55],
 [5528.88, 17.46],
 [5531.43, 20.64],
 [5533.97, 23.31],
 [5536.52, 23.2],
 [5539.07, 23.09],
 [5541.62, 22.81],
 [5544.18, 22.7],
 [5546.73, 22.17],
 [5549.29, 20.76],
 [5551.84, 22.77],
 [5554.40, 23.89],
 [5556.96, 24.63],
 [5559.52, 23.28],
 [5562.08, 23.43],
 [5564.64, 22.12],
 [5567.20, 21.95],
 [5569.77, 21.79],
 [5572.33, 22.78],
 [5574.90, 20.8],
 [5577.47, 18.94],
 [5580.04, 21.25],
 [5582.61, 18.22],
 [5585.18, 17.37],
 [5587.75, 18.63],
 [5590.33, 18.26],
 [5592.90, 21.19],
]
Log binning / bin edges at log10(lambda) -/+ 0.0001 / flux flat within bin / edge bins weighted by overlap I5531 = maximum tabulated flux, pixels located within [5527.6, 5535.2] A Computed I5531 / 23.31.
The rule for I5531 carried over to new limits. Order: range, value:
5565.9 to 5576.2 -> 22.78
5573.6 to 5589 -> 21.25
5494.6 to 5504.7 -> 22.22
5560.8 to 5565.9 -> 23.43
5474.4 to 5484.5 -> 20.43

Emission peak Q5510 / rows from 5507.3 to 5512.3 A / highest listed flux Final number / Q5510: 23.01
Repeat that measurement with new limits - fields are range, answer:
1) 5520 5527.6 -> 22.25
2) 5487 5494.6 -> 23.23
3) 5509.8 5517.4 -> 21.98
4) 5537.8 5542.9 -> 23.09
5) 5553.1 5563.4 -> 24.63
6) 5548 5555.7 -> 23.89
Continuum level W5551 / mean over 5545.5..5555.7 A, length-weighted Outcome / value 22.4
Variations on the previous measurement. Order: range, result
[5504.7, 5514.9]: 21.7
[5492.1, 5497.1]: 22.3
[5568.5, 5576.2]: 21.8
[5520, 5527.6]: 21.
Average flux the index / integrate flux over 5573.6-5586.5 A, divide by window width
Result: 19.3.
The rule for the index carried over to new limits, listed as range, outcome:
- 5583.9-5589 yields 18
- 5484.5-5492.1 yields 22.8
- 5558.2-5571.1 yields 22.5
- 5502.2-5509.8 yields 22.9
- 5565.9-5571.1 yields 21.9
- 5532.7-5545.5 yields 23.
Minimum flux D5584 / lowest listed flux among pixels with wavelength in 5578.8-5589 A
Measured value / 17.37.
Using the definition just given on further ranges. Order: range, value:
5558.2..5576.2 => 20.8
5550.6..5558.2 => 22.77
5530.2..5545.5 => 20.64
